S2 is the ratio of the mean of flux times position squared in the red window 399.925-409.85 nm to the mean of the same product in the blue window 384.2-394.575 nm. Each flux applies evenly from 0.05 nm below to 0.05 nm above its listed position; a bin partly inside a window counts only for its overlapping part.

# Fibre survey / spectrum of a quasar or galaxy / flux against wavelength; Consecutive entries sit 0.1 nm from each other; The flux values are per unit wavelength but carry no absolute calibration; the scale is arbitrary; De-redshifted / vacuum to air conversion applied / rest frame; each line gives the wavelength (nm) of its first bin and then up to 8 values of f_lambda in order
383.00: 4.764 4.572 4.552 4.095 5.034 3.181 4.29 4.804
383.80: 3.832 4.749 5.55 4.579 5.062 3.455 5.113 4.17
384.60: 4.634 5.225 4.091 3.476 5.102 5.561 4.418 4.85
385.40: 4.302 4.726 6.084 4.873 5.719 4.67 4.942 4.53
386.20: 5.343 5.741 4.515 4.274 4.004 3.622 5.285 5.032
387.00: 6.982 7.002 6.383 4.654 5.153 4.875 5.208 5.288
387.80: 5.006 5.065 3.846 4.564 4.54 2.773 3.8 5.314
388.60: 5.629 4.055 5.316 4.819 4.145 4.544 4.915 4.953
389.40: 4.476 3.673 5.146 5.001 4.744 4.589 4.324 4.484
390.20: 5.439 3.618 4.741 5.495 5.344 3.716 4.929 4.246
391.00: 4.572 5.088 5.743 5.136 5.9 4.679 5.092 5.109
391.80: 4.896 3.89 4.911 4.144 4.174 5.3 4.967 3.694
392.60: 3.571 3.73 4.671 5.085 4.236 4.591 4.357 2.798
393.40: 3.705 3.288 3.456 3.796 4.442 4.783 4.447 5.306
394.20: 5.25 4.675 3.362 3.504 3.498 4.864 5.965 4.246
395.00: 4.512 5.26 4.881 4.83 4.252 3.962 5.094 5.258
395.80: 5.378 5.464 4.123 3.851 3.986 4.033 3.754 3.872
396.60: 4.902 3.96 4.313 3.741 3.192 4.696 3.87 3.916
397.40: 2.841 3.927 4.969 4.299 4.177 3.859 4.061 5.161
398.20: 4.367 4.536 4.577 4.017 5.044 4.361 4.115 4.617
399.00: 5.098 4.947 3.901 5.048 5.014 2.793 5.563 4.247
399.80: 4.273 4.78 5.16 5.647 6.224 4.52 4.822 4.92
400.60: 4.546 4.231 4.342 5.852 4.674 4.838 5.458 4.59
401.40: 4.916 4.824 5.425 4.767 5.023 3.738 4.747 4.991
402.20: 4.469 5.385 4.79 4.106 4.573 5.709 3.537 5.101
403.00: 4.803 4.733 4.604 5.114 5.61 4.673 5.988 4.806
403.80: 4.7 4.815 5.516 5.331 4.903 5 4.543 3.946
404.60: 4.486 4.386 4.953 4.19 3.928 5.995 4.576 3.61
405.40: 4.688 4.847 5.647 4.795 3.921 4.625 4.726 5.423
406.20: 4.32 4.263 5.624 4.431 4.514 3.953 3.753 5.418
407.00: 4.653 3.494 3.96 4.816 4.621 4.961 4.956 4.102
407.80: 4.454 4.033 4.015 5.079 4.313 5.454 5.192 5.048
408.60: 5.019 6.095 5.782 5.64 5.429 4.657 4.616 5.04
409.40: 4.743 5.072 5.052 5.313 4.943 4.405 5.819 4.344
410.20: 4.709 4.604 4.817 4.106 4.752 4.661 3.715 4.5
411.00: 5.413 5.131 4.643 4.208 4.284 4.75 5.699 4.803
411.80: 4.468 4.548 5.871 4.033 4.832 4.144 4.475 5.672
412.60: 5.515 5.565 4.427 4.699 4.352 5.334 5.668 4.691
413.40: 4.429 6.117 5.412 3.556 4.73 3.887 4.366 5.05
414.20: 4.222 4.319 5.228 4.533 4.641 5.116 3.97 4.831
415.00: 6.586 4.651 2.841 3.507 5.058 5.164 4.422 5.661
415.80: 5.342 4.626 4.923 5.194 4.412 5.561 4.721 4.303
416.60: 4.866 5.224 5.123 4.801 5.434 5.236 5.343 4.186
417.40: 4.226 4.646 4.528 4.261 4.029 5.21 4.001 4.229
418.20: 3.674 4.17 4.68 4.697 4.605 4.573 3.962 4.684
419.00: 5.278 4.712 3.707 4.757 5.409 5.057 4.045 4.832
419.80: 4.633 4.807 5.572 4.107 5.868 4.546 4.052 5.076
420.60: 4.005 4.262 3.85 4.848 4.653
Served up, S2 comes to 1.12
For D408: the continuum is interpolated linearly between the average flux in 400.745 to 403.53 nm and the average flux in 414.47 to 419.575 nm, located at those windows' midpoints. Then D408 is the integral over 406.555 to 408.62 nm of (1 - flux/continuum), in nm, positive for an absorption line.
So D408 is 0.10 nm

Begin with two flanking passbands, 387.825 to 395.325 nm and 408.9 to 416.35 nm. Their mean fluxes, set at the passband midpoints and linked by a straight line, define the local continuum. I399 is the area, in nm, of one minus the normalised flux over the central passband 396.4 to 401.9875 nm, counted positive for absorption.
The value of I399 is 0.13 nm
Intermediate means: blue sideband 4.54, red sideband 4.8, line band 4.53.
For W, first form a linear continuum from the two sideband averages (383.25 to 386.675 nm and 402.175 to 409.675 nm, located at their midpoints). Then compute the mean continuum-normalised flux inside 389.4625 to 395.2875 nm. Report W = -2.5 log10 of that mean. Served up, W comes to 0.04 mag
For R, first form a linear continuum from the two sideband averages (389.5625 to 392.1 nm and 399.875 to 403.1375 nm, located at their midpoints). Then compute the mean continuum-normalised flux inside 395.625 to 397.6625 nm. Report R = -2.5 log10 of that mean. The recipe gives 0.15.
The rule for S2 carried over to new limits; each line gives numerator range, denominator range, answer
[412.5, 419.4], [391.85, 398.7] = 1.21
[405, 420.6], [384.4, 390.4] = 1.12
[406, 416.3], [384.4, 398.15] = 1.15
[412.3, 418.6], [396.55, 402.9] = 1.12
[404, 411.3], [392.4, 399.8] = 1.16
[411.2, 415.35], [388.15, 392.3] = 1.13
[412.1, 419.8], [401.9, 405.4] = 1.05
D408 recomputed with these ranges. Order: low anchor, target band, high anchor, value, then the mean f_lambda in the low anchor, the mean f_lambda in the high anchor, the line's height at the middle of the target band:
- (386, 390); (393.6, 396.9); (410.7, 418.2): 0.237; 4.84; 4.75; 4.81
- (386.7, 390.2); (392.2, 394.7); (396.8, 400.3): 0.243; 4.86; 4.44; 4.65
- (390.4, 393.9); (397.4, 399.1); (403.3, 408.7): 0.066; 4.5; 4.72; 4.6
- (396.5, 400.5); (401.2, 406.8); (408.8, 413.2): -0.157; 4.45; 4.85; 4.63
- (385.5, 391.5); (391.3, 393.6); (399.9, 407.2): 0.216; 4.88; 4.78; 4.85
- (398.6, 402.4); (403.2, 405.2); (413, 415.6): -0.047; 4.78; 4.7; 4.76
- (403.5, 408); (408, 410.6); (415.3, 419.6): -0.180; 4.64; 4.71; 4.66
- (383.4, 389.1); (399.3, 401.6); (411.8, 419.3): -0.044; 4.79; 4.72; 4.76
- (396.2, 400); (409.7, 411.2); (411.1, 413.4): 0.016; 4.3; 4.85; 4.78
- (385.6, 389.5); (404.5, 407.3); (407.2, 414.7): 0.160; 4.89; 4.82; 4.83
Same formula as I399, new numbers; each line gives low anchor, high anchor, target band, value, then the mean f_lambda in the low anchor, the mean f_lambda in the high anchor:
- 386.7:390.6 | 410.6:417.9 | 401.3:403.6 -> -0.01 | 4.86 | 4.77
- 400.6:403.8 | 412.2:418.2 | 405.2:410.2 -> 0.04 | 4.84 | 4.76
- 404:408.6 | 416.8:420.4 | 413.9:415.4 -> 0.03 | 4.64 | 4.64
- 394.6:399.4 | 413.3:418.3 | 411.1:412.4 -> -0.02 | 4.42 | 4.7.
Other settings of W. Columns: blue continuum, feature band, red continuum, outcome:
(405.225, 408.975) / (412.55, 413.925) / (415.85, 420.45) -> -0.05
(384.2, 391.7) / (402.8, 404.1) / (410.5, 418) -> -0.04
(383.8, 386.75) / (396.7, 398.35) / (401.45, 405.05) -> 0.16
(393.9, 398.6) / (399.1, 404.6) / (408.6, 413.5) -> -0.06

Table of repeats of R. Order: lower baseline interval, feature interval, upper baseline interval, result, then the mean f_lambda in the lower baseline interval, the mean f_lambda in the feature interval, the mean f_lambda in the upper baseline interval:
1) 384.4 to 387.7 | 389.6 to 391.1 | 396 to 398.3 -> -0.01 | 4.99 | 4.69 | 4.09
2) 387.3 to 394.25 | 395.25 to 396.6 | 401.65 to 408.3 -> 0.04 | 4.59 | 4.47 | 4.68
